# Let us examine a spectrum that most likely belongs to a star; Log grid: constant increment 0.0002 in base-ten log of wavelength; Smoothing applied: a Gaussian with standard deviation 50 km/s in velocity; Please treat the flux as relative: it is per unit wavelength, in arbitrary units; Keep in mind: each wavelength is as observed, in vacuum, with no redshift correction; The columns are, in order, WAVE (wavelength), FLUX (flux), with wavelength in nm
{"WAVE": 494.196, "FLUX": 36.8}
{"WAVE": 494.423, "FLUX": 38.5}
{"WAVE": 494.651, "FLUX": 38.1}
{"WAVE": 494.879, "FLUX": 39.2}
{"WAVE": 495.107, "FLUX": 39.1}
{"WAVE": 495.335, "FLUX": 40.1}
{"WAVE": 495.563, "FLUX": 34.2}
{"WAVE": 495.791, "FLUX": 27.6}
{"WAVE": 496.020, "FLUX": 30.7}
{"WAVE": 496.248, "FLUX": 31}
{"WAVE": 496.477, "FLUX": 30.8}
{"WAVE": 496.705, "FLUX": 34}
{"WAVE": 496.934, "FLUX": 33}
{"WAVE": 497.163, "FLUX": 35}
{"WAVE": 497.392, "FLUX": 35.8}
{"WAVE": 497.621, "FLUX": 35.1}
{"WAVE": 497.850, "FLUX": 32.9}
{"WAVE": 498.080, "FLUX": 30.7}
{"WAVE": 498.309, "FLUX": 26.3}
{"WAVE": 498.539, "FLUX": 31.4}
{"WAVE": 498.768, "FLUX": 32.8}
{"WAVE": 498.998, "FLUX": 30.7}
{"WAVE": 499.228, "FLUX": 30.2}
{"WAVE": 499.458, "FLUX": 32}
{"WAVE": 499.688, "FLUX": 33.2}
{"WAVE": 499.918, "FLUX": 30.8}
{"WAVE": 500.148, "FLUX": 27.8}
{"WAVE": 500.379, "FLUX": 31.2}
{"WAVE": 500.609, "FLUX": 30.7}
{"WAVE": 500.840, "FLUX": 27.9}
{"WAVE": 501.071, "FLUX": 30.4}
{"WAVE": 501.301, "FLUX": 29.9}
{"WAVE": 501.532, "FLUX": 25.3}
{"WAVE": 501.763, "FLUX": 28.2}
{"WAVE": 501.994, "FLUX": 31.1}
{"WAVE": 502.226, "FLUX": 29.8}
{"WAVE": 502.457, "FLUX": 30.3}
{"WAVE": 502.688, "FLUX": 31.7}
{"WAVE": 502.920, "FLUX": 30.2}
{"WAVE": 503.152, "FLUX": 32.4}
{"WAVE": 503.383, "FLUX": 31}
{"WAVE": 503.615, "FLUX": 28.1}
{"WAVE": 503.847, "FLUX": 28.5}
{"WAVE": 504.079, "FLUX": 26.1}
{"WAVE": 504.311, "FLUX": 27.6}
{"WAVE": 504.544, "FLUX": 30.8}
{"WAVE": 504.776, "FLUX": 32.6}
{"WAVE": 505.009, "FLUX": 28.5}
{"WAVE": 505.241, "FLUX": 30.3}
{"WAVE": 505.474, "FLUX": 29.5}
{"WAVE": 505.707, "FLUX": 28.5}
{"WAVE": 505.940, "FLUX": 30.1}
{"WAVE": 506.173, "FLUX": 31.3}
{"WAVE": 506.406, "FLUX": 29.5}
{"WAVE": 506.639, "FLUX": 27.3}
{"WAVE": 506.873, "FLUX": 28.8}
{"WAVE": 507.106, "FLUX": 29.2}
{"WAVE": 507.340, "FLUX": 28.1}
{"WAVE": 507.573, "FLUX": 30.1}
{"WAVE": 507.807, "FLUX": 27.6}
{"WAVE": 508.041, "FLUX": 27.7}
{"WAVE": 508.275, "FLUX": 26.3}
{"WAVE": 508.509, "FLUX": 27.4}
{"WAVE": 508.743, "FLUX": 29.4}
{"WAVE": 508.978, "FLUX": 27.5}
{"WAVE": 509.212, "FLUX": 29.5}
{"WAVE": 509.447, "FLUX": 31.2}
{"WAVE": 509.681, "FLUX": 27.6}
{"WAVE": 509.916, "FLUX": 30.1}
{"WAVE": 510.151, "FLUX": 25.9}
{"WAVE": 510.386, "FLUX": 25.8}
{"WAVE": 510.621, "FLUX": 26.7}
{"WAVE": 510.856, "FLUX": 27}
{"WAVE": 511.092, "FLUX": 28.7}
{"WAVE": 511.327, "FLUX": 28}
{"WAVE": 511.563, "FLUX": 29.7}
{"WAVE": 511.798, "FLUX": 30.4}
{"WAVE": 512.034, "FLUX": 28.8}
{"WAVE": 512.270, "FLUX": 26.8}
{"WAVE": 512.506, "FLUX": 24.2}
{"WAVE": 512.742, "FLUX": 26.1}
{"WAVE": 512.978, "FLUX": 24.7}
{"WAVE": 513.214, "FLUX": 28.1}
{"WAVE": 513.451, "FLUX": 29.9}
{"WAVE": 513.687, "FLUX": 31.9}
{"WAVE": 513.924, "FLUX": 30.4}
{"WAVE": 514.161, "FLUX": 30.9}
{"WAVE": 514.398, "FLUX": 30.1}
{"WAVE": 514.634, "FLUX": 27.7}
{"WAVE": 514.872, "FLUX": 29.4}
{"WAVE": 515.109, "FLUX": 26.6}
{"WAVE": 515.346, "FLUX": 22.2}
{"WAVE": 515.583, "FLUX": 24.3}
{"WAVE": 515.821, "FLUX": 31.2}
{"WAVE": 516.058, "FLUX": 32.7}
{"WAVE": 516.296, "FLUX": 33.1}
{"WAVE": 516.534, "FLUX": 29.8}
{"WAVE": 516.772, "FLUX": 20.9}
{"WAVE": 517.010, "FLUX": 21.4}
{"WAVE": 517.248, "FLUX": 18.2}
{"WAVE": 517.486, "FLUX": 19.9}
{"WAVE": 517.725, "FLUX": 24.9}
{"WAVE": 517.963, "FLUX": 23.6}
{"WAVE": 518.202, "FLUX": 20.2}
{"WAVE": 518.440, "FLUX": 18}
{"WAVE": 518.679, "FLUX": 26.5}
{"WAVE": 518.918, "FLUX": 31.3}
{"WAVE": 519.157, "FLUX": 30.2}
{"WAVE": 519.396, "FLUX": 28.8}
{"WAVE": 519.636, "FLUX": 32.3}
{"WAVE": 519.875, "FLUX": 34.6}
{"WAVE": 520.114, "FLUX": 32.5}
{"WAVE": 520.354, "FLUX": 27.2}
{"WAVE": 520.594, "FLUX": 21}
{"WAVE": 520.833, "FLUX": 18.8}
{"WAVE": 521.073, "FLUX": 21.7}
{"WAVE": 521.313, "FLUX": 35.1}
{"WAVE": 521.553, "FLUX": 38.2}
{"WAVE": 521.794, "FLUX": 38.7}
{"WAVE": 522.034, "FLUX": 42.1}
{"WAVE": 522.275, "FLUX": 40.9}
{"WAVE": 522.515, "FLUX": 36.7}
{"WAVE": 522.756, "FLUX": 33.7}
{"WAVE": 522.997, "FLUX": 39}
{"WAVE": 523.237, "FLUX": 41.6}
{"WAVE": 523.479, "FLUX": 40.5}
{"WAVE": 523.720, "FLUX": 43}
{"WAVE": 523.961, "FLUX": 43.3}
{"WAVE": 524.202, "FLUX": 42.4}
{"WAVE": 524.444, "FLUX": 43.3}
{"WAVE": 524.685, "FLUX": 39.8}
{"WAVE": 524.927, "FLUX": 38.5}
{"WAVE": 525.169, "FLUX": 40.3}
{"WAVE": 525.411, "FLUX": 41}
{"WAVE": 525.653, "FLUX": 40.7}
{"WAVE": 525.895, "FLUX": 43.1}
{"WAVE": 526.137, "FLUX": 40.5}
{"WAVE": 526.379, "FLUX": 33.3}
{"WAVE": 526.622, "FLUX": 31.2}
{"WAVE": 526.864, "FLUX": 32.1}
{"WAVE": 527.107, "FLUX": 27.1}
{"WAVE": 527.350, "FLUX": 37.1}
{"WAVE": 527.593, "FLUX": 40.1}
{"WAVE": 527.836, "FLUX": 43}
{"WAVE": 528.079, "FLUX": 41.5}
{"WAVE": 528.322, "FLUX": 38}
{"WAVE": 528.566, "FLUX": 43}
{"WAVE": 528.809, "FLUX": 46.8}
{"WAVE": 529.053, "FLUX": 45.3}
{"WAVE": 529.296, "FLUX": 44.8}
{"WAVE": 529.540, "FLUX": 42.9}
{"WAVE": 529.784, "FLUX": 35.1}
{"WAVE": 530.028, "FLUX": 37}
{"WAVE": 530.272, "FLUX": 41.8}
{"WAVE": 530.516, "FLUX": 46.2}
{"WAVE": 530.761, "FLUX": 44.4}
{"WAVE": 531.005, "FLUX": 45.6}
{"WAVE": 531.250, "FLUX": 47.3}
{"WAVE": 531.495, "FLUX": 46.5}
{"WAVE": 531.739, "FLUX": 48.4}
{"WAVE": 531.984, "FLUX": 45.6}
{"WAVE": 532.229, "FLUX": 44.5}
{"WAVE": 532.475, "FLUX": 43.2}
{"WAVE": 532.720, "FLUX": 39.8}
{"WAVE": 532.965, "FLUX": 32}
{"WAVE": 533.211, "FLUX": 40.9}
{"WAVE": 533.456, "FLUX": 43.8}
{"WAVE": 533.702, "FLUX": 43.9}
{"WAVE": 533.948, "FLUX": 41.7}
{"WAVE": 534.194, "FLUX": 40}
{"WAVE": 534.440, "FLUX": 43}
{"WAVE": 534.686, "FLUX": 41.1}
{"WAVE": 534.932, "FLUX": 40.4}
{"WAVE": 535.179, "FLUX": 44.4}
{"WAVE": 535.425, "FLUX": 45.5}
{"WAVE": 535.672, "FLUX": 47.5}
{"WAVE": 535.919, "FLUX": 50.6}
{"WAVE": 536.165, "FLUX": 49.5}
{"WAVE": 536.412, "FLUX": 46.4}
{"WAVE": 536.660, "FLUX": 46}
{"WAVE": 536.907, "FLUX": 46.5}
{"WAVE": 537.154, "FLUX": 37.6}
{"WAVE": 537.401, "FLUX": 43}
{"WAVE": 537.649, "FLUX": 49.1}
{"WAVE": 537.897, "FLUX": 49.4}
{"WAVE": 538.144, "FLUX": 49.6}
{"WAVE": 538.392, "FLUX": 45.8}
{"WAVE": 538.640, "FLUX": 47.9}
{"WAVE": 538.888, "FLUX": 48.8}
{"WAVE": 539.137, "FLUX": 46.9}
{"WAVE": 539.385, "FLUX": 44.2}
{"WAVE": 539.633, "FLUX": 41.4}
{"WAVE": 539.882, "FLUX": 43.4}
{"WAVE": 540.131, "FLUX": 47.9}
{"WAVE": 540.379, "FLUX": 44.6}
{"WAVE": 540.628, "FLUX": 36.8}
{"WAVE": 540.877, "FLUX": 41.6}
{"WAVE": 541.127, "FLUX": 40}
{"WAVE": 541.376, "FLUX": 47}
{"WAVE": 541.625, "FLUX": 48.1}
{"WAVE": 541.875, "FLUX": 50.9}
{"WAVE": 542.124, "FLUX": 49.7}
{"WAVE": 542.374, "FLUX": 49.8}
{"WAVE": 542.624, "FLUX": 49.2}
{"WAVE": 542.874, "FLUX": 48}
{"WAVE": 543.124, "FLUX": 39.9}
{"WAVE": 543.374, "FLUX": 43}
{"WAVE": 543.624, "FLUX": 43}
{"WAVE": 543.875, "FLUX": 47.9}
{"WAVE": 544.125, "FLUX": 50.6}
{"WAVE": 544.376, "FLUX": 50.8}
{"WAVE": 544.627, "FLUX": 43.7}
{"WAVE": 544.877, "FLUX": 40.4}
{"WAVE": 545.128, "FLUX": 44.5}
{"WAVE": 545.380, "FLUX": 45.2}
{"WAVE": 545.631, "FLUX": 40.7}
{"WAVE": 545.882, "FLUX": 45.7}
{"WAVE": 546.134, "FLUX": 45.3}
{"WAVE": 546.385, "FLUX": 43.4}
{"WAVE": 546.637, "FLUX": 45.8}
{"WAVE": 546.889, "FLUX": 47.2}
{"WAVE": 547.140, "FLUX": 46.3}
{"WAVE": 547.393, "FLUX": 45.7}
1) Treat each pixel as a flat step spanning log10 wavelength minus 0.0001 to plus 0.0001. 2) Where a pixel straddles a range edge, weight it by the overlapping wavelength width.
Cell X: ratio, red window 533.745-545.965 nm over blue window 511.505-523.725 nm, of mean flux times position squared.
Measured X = 1.7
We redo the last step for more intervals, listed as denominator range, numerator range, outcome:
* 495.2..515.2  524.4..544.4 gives 1.64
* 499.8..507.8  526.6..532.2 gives 1.56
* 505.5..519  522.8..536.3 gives 1.63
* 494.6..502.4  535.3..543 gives 1.70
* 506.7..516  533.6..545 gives 1.79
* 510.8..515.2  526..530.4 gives 1.45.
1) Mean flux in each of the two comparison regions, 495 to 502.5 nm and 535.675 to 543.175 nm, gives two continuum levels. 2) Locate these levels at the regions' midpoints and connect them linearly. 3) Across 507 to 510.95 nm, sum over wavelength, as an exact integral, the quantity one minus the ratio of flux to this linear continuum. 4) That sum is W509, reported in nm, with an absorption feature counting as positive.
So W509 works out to 0.80 nm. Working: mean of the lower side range 31.5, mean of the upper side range 46.1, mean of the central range 28.1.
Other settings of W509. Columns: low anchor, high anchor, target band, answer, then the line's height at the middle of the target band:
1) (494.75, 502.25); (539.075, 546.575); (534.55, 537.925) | -0.18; 43.1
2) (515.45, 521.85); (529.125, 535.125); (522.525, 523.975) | -0.33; 32.4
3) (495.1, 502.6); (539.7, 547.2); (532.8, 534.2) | 0.06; 42.2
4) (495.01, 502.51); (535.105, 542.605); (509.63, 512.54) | 0.66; 36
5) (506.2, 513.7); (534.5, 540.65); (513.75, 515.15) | 0.07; 30.9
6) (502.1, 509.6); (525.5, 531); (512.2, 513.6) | 0.25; 32.6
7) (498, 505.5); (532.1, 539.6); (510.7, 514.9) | 0.75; 34.6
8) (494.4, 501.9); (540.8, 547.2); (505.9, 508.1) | 0.37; 34.8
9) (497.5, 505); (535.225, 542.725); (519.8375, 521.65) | 0.48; 38.4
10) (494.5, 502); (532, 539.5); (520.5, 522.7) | 0.39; 39.8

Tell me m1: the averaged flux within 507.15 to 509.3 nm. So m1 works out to 28.2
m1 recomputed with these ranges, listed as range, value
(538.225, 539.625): 46.4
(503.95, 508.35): 29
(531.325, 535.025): 42.4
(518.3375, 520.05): 29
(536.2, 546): 45.5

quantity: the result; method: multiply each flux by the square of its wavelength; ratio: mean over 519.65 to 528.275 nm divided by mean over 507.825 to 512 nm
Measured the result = 1.37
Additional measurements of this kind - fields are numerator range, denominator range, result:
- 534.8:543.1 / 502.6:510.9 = 1.80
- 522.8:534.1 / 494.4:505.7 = 1.46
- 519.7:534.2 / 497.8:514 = 1.46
